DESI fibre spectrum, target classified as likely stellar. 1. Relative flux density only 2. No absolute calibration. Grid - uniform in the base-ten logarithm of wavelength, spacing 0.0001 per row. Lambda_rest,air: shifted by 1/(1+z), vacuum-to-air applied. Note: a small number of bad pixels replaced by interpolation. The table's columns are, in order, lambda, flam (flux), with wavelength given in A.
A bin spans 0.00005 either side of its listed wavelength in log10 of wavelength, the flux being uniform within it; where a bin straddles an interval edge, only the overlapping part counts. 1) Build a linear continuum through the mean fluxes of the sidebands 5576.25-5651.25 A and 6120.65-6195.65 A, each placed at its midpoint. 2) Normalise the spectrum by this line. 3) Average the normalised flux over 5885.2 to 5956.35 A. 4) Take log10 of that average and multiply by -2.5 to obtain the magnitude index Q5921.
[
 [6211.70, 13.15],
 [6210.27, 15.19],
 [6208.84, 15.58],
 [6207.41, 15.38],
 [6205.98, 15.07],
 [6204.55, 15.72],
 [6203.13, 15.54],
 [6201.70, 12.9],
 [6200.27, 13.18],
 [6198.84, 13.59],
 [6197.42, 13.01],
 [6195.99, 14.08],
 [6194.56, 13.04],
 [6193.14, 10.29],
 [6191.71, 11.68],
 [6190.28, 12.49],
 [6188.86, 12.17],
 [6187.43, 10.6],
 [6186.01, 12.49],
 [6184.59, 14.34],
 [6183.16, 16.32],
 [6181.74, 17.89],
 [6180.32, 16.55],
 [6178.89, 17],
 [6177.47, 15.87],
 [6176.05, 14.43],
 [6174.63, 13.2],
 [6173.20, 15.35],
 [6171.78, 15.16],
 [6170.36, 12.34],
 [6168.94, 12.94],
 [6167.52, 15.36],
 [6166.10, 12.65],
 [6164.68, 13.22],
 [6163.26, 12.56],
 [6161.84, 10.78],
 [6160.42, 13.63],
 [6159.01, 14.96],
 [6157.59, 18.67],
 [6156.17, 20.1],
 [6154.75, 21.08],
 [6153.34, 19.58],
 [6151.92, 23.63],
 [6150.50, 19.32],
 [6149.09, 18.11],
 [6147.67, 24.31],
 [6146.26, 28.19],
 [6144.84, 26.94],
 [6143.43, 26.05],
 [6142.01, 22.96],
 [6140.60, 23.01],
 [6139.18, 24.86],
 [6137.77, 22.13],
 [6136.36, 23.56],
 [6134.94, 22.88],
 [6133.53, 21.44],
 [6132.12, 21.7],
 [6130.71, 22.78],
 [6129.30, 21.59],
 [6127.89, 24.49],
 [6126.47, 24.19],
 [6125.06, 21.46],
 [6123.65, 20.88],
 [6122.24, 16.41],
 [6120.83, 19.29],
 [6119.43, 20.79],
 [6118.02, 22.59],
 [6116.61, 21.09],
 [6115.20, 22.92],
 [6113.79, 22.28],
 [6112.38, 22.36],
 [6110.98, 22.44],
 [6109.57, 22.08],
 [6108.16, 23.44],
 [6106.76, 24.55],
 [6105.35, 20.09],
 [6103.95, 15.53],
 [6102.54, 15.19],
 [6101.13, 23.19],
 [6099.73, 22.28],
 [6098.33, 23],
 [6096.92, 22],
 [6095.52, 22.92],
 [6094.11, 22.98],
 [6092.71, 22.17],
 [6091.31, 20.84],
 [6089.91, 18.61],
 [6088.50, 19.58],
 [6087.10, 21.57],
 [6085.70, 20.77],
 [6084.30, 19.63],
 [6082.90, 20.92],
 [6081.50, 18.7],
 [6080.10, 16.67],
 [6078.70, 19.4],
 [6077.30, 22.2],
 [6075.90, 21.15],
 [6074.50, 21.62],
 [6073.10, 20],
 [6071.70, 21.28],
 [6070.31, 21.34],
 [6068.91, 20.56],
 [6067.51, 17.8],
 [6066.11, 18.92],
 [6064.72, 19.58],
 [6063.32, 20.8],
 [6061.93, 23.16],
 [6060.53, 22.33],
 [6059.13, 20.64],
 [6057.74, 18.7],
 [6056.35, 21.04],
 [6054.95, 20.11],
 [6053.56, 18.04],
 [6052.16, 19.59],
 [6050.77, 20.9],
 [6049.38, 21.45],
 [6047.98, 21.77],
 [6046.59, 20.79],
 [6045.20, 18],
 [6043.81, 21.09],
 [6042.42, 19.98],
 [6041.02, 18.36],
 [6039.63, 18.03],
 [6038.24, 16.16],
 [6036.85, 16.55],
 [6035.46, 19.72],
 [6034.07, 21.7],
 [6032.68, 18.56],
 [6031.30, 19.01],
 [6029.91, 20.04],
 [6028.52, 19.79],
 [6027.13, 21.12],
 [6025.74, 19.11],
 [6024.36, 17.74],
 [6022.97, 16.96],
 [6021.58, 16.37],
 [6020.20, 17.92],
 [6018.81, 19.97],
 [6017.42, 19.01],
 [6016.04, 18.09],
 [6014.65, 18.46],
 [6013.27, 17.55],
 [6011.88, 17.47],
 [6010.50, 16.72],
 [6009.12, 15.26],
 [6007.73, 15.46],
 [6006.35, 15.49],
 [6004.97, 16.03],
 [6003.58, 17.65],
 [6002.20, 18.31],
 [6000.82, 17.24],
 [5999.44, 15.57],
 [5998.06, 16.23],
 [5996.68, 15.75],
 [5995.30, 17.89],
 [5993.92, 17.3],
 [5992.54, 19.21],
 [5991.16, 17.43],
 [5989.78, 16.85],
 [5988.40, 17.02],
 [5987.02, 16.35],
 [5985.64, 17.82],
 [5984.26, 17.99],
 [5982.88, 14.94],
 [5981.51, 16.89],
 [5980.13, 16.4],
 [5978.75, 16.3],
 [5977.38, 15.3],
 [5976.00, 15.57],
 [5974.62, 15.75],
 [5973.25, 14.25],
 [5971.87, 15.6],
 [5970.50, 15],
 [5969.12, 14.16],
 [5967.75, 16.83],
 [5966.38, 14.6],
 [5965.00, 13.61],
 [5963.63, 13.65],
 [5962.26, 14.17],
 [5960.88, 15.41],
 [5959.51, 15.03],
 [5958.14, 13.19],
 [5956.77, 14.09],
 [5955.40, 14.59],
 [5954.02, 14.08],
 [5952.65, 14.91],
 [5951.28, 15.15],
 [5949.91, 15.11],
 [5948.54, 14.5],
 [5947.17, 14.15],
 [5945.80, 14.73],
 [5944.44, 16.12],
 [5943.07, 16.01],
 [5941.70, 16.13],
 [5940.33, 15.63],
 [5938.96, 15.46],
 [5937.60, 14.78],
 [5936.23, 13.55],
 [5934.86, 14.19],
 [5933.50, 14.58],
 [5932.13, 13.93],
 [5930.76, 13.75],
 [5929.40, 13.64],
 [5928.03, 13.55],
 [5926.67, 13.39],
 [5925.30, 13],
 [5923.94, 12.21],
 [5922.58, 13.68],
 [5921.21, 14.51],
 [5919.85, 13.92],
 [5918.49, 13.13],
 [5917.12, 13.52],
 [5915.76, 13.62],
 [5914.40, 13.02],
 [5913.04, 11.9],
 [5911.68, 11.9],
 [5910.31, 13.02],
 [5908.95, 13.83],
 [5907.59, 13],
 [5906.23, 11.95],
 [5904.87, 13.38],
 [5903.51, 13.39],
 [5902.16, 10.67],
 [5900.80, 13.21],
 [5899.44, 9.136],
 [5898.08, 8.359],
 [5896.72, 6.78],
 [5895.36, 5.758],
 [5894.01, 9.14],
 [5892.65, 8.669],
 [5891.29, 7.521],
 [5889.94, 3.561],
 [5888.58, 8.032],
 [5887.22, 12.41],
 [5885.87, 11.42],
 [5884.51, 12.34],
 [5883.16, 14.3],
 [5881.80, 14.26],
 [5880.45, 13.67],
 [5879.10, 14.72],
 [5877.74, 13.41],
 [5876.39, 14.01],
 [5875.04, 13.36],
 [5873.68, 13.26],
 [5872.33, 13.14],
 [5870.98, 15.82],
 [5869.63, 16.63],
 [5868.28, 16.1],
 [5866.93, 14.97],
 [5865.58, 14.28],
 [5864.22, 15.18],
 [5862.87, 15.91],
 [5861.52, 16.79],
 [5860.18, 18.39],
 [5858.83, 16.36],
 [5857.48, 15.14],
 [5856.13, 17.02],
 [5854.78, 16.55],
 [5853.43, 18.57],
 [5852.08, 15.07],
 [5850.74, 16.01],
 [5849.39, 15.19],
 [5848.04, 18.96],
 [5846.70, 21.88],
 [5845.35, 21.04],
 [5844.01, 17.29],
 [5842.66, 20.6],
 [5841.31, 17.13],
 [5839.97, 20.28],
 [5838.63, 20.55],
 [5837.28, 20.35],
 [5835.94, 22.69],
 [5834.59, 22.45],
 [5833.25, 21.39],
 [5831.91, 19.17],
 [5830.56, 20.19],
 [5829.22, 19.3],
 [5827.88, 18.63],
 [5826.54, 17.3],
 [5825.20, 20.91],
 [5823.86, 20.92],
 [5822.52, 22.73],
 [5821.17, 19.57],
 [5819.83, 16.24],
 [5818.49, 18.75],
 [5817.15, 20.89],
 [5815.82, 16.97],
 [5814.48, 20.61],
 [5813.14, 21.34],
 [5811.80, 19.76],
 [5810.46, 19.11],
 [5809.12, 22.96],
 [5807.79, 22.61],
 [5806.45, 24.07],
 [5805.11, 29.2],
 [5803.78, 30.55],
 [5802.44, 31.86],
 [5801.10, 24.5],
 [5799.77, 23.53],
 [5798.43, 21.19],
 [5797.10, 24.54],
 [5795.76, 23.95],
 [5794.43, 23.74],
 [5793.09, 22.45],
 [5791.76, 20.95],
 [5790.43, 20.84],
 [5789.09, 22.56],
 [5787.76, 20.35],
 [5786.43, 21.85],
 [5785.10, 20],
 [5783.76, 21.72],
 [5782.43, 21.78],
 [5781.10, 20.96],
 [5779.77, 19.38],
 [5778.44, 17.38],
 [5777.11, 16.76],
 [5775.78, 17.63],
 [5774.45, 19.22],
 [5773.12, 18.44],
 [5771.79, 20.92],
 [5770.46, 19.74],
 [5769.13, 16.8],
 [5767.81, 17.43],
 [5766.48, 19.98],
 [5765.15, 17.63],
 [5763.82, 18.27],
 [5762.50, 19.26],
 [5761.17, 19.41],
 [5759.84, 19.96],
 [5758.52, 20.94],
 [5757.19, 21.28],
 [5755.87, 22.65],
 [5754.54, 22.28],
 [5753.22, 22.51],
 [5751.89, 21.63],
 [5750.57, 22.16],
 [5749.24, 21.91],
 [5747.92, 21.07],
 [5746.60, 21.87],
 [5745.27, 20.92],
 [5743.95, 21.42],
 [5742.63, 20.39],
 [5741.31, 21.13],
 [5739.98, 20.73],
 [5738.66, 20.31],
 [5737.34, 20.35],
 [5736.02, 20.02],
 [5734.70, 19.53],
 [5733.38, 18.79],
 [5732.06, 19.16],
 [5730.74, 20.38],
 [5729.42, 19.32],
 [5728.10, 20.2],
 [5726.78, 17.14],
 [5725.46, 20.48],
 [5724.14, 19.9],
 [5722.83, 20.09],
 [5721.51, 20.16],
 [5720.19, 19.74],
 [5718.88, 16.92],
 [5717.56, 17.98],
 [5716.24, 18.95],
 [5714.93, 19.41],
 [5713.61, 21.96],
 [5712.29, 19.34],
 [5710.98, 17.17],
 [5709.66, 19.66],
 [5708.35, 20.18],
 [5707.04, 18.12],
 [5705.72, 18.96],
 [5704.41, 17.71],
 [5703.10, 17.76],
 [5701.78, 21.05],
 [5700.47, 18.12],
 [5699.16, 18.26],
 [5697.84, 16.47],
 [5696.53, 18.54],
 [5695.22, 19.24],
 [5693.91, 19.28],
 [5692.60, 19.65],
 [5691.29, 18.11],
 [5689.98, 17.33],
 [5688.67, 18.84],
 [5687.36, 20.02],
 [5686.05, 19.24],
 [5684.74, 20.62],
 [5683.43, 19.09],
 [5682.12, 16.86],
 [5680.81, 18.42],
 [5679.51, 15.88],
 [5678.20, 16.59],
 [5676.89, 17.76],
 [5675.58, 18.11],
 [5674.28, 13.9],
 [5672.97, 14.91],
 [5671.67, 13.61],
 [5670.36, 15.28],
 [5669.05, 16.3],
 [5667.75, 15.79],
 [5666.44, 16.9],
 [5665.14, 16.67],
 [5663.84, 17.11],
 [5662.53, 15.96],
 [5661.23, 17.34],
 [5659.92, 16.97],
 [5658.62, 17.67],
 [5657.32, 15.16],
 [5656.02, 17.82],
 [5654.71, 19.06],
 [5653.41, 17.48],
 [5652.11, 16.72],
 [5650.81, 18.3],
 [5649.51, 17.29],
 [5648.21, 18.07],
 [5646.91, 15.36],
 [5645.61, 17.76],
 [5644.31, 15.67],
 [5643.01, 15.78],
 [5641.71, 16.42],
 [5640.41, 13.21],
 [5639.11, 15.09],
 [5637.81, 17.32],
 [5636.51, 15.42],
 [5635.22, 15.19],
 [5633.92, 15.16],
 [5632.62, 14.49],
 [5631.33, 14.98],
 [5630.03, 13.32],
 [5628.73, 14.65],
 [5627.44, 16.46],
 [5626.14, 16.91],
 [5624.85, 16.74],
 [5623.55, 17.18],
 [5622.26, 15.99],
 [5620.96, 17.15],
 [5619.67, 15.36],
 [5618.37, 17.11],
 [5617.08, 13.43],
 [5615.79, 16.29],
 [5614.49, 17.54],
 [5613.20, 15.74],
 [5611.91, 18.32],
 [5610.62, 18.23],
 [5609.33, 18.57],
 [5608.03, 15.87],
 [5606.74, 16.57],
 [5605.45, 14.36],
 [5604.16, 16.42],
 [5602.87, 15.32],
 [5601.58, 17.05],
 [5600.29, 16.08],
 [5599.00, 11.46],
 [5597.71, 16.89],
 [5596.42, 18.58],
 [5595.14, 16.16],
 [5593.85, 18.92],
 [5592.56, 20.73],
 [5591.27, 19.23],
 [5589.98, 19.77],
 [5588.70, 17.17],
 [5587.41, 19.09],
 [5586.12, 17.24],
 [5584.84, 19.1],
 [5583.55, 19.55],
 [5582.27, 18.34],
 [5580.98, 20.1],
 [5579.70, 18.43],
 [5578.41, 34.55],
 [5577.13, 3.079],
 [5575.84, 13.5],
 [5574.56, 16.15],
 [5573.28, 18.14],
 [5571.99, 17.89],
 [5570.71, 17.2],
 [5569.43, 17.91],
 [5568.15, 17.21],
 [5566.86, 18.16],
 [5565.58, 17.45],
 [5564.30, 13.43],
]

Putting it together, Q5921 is 0.35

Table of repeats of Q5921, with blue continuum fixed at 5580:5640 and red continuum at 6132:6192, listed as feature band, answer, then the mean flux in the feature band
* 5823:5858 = -0.11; 19.1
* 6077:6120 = -0.19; 21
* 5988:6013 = 0.04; 16.8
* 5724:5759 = -0.21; 20.7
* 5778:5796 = -0.24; 21.3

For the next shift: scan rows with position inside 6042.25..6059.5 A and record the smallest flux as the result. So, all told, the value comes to 18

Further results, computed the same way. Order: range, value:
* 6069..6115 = 15.19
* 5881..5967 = 3.561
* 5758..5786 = 16.76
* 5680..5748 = 16.47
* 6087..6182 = 10.78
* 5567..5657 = 3.079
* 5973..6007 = 14.25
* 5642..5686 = 13.61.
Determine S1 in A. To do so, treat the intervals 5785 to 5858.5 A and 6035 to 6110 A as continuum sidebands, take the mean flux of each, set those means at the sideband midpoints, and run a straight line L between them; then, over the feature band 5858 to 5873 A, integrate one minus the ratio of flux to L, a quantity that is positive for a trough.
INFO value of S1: 3.56 A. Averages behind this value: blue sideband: 20.7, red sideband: 20.3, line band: 15.8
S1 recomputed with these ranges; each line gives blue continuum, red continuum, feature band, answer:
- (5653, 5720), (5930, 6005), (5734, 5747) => -2.4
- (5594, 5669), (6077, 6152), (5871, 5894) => 8.8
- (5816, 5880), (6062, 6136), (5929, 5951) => 4.8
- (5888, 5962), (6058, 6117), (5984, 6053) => -2.7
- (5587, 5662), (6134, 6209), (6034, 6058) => -4.0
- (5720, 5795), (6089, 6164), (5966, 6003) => 7.9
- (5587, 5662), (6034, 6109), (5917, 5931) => 4.1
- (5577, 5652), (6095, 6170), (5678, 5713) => -2.2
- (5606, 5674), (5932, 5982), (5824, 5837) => -4.0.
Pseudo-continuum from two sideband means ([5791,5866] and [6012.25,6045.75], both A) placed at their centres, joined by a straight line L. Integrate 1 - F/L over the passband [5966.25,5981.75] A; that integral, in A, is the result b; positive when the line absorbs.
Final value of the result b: 2.9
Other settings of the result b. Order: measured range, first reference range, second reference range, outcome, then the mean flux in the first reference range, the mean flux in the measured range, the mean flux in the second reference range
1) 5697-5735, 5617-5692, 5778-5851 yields -1.5 A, 16.6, 19.1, 21.1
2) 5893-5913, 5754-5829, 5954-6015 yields 7.9 A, 21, 11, 16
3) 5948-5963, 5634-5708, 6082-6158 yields 4.1 A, 17.2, 14.6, 21.8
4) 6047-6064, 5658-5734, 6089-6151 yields 0.6 A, 18.2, 20.7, 22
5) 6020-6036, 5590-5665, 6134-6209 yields -2.3 A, 16.5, 19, 16.7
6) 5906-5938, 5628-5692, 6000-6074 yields 8.5 A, 16.6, 13.4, 19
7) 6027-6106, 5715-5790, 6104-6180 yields -1.1 A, 20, 20.1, 19.8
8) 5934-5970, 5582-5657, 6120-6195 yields 5.7 A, 16.7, 14.8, 18.1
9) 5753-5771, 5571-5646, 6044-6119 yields -1.7 A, 16.7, 19.8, 20.8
